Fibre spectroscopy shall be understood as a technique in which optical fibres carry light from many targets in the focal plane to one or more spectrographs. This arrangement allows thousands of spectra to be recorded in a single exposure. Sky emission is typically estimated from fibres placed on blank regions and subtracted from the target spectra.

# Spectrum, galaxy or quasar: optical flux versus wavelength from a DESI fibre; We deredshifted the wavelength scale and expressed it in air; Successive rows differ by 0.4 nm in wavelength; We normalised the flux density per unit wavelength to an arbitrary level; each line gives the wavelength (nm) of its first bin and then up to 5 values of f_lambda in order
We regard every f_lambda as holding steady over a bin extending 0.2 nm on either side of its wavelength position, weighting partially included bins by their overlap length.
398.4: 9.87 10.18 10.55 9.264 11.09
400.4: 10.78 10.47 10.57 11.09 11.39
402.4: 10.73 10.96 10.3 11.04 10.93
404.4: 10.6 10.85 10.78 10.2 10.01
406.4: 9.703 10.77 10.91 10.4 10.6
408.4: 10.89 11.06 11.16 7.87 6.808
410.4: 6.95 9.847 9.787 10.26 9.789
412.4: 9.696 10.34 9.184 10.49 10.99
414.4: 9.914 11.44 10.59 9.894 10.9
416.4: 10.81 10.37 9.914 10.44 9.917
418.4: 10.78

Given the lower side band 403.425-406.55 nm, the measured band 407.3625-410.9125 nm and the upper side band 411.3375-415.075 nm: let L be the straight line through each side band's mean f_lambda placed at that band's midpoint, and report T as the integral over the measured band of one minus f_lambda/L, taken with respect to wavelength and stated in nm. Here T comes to 0.30 nm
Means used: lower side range 10.5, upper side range 10.2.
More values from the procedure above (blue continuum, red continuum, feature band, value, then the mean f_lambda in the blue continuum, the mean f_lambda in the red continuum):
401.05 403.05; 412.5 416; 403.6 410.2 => 0.290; 10.9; 10.4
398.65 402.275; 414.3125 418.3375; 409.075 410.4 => 0.289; 10.6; 10.4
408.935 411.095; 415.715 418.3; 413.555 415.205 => -0.165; 8.66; 10.4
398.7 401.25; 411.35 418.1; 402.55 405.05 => -0.095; 10.4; 10.3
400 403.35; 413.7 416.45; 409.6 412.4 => 0.471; 10.8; 10.6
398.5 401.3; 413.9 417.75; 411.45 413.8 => 0.120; 10.4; 10.5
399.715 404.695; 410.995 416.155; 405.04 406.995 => 0.062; 10.8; 10.2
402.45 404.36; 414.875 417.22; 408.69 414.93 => 0.537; 10.8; 10.5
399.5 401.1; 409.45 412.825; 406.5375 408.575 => -0.258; 10.5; 8.99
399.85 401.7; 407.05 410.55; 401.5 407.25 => -0.225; 10.8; 9.65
